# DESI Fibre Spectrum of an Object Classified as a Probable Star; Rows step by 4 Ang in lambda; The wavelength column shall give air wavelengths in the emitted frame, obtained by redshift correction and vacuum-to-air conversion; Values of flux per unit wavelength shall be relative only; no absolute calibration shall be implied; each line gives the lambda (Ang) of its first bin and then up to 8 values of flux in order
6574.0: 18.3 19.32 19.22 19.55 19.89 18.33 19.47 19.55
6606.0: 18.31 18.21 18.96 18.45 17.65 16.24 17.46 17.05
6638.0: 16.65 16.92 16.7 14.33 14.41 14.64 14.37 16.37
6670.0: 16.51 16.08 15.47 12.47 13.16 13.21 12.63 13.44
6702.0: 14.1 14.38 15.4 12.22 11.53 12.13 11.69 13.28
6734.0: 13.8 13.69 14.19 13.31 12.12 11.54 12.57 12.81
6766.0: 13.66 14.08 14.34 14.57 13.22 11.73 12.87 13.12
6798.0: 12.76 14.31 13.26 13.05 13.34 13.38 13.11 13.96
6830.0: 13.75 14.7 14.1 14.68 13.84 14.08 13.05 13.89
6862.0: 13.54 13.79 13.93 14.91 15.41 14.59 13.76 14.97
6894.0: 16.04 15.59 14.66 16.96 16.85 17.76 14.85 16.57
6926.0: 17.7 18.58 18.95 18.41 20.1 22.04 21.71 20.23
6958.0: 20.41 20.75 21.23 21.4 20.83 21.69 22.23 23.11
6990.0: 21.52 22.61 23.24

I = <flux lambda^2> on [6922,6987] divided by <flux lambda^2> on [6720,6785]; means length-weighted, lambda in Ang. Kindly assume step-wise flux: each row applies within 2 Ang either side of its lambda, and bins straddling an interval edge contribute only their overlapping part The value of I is 1.65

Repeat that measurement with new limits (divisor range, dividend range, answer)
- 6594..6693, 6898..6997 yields 1.31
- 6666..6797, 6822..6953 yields 1.24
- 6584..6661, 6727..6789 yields 0.79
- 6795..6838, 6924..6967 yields 1.53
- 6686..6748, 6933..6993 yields 1.70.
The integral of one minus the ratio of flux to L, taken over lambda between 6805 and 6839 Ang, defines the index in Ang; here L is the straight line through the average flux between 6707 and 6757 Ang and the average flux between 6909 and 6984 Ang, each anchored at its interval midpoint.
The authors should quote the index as 4.6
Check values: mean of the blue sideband 12.9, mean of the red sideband 19.6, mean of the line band 13.6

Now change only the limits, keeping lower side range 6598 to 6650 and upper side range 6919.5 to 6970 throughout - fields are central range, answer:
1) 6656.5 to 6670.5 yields 2.0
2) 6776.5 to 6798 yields 6.5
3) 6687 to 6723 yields 9.7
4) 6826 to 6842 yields 4.0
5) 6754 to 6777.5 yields 6.5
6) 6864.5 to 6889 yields 6.2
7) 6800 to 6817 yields 4.8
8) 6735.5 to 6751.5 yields 4.4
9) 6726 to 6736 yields 2.8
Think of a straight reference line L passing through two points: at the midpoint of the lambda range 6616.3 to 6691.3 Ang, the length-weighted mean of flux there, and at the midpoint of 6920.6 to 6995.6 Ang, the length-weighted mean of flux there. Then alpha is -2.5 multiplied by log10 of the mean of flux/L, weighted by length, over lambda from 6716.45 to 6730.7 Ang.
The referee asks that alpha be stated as 0.36 mag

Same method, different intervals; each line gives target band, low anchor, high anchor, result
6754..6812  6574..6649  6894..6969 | 0.35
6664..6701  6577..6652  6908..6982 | 0.26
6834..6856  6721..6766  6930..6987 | 0.18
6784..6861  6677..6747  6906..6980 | 0.20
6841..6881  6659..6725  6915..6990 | 0.26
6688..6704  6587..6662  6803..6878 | 0.21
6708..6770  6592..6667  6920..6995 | 0.37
